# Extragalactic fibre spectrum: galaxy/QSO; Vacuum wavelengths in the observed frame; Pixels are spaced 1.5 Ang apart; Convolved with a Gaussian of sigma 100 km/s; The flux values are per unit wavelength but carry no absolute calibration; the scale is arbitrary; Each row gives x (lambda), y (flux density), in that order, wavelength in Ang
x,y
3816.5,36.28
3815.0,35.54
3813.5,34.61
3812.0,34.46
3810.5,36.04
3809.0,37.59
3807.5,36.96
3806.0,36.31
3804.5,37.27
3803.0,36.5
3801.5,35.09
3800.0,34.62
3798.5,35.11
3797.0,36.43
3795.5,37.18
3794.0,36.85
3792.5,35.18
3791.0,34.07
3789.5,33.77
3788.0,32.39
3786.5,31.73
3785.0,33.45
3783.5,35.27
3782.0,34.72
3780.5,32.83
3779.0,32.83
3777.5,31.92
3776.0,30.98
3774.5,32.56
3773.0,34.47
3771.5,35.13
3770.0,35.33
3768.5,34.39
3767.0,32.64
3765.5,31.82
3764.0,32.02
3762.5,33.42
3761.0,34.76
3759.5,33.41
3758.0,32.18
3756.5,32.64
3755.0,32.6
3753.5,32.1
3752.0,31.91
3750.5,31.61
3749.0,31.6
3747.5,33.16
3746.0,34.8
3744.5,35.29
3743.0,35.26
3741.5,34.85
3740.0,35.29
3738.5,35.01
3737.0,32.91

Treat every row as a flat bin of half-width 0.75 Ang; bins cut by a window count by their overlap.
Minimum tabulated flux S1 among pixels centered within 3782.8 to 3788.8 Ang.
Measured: 31.73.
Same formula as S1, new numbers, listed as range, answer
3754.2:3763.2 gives 32.18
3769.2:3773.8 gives 34.47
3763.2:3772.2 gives 31.82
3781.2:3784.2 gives 34.72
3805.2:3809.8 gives 36.31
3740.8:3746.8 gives 34.8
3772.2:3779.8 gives 30.98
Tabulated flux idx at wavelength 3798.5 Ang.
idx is 35.11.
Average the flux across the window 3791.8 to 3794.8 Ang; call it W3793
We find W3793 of 36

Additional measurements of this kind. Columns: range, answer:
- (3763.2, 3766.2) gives 31.9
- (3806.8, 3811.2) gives 36.9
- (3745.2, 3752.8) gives 32.6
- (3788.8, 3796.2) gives 35.4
